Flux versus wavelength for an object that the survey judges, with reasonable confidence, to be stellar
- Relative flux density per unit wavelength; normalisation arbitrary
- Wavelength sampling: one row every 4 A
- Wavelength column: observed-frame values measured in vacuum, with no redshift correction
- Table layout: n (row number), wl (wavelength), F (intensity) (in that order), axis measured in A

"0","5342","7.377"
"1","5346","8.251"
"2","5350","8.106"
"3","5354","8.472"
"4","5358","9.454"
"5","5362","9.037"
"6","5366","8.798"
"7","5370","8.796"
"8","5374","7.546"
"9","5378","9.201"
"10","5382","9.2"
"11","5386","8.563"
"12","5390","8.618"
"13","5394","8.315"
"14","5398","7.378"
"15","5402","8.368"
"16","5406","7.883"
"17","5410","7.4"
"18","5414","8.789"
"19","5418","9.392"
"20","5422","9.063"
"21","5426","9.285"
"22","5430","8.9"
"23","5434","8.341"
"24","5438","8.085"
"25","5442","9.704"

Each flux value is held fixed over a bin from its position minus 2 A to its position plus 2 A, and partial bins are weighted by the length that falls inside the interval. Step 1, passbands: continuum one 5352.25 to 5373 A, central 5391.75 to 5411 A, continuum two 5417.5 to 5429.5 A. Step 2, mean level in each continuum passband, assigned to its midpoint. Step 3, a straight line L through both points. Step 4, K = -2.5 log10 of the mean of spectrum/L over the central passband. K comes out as 0.149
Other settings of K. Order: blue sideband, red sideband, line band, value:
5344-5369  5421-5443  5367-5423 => 0.04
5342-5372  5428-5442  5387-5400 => 0.06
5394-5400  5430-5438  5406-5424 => -0.07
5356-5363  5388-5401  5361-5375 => 0.05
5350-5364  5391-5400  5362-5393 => -0.04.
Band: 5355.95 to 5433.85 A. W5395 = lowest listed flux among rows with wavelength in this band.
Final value 7.378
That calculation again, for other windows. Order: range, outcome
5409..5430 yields 7.4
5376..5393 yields 8.563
